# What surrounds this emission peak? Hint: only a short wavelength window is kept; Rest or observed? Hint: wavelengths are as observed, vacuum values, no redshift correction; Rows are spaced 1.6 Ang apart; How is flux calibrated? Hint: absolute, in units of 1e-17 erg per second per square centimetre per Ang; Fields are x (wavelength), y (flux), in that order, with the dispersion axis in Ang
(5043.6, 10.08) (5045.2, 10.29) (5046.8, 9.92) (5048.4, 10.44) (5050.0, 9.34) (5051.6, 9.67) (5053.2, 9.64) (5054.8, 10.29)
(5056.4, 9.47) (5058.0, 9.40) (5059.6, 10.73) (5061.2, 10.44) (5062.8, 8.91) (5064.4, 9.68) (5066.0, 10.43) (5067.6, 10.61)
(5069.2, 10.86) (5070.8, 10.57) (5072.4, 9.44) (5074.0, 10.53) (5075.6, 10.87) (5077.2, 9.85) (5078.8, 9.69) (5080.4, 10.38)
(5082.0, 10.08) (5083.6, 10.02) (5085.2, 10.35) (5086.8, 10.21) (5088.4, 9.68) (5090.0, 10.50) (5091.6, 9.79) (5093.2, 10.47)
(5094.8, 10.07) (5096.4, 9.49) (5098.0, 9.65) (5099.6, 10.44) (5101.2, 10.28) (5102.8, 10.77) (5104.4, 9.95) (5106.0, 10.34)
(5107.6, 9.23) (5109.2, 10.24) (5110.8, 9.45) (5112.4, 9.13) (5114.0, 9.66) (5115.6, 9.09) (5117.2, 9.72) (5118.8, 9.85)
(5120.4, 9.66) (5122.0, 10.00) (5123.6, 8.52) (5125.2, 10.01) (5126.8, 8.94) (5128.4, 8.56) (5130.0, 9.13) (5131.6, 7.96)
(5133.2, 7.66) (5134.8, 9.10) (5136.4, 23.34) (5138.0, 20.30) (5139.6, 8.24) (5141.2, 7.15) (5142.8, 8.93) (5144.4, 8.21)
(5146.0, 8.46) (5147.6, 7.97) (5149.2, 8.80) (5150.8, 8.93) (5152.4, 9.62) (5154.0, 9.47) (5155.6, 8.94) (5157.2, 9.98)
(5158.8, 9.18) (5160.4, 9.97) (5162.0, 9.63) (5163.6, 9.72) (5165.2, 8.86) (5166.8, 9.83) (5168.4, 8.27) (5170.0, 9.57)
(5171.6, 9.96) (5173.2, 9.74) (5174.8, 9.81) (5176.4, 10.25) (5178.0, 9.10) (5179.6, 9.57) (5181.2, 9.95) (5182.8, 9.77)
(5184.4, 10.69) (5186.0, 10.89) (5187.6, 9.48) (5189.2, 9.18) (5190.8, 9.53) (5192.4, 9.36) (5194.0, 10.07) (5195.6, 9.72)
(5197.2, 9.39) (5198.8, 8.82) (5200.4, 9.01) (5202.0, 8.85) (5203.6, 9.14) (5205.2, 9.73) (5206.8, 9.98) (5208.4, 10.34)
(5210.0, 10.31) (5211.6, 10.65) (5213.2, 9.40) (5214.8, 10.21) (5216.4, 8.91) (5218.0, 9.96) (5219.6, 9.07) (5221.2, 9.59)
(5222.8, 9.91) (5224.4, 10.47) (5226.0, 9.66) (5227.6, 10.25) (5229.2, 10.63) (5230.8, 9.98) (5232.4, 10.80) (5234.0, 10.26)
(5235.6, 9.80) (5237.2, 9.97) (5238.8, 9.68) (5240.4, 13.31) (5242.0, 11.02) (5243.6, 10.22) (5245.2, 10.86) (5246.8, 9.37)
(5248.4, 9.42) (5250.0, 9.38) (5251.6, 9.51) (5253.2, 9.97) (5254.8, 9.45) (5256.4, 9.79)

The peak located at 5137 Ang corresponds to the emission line H-beta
